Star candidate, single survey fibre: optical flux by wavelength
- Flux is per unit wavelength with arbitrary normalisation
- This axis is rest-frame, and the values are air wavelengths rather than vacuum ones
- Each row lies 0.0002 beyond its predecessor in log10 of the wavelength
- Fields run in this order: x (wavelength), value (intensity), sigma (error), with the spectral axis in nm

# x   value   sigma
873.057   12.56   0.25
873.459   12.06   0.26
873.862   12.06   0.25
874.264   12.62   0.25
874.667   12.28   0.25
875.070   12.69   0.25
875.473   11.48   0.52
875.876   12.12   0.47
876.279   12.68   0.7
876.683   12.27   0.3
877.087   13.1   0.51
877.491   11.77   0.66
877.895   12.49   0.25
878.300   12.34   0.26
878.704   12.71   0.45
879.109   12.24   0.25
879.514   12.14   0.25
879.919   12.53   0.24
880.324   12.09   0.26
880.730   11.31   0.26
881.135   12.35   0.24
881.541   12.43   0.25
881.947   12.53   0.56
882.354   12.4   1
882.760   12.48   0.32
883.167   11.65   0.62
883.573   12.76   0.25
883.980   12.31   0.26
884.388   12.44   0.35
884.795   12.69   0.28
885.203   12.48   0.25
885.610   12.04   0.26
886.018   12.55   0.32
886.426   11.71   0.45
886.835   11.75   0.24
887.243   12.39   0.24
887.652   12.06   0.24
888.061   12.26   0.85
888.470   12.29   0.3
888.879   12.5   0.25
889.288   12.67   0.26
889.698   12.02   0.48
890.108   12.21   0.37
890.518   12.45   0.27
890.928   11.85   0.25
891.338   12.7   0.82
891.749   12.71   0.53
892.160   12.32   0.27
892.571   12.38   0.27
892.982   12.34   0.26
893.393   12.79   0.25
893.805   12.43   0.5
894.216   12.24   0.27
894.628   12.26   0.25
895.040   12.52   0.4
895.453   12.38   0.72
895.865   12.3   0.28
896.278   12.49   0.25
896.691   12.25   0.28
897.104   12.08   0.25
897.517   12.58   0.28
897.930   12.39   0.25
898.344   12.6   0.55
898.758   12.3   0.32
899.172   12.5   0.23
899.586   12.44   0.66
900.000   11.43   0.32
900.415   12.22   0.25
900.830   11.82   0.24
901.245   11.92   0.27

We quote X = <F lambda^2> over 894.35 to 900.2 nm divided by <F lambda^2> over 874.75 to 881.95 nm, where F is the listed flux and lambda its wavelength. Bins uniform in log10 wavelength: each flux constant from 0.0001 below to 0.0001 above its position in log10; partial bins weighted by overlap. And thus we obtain 1.0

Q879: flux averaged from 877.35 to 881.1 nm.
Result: 12.2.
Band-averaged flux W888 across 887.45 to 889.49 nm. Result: 12.4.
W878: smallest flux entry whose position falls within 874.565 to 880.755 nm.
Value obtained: 11.31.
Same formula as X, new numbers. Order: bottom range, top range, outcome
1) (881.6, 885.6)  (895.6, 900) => 1.03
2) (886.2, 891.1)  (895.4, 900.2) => 1.03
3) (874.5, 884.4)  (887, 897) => 1.03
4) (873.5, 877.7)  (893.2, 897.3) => 1.05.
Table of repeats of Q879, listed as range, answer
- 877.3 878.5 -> 12.2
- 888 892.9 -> 12.4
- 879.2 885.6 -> 12.3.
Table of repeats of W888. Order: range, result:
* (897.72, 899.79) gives 12.4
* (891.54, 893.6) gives 12.5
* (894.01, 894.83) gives 12.3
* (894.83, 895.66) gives 12.4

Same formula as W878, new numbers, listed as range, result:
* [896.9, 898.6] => 12.08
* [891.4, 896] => 12.24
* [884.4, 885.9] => 12.04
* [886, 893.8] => 11.71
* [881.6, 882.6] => 12.4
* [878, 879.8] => 12.14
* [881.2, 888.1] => 11.65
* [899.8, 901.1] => 11.43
